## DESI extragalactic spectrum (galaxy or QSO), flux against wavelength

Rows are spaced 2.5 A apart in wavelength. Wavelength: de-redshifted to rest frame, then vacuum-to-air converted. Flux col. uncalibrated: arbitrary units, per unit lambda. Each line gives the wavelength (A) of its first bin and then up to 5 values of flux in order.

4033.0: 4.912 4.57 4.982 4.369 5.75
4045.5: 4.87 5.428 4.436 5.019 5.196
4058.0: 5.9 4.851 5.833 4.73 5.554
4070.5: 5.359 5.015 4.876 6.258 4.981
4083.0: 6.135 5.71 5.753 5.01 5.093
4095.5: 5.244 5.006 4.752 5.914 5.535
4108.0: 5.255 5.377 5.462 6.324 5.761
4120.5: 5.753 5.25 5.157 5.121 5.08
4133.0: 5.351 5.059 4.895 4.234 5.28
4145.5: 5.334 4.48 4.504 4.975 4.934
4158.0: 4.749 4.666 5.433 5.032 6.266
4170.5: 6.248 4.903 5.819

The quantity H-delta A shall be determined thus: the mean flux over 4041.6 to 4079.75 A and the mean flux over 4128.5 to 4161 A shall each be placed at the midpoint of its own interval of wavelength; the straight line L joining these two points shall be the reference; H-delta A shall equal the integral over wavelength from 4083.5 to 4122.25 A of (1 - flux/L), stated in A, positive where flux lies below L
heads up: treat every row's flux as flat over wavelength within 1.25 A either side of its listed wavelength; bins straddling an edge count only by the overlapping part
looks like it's -3.0 A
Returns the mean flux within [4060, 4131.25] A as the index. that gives 5.39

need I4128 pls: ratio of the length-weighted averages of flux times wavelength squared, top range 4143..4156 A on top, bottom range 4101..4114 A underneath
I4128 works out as 0.91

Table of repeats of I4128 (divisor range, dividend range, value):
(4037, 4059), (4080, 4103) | 1.07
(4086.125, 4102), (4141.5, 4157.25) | 0.97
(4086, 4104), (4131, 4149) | 0.96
